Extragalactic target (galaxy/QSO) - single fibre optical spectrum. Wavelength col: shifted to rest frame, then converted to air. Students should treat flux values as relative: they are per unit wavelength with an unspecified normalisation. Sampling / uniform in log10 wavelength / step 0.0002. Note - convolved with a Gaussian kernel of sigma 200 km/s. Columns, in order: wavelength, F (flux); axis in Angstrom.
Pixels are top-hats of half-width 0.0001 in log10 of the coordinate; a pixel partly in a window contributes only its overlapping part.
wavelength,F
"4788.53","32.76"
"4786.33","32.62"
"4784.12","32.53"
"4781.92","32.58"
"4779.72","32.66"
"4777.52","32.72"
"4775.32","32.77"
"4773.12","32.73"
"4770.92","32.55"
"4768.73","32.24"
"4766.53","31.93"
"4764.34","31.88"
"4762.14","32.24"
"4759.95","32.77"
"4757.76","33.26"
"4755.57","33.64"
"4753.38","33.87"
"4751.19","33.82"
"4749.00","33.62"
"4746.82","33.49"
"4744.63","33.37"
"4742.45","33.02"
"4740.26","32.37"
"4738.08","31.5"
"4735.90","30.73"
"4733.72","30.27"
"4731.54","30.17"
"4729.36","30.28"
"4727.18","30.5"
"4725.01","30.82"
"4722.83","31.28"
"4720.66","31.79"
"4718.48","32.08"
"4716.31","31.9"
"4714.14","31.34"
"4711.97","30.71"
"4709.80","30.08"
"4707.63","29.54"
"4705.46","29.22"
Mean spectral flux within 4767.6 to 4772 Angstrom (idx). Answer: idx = 32.4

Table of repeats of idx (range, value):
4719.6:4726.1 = 31.3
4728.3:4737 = 30.4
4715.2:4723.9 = 31.8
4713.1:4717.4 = 31.7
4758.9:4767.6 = 32.2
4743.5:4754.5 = 33.6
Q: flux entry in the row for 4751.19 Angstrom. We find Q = 33.82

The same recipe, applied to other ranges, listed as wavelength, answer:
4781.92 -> 32.58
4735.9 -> 30.73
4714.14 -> 31.34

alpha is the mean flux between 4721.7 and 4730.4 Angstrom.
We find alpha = 30.7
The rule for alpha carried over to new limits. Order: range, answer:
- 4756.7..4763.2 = 32.8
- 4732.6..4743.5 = 31.6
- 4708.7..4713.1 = 30.4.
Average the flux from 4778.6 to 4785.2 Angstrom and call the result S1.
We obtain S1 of 32.6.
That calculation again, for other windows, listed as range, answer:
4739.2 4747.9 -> 33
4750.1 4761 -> 33.5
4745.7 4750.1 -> 33.6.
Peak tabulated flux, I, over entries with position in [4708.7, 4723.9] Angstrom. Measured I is 32.08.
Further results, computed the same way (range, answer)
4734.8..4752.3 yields 33.82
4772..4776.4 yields 32.77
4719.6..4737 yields 31.79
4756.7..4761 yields 33.26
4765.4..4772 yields 32.55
